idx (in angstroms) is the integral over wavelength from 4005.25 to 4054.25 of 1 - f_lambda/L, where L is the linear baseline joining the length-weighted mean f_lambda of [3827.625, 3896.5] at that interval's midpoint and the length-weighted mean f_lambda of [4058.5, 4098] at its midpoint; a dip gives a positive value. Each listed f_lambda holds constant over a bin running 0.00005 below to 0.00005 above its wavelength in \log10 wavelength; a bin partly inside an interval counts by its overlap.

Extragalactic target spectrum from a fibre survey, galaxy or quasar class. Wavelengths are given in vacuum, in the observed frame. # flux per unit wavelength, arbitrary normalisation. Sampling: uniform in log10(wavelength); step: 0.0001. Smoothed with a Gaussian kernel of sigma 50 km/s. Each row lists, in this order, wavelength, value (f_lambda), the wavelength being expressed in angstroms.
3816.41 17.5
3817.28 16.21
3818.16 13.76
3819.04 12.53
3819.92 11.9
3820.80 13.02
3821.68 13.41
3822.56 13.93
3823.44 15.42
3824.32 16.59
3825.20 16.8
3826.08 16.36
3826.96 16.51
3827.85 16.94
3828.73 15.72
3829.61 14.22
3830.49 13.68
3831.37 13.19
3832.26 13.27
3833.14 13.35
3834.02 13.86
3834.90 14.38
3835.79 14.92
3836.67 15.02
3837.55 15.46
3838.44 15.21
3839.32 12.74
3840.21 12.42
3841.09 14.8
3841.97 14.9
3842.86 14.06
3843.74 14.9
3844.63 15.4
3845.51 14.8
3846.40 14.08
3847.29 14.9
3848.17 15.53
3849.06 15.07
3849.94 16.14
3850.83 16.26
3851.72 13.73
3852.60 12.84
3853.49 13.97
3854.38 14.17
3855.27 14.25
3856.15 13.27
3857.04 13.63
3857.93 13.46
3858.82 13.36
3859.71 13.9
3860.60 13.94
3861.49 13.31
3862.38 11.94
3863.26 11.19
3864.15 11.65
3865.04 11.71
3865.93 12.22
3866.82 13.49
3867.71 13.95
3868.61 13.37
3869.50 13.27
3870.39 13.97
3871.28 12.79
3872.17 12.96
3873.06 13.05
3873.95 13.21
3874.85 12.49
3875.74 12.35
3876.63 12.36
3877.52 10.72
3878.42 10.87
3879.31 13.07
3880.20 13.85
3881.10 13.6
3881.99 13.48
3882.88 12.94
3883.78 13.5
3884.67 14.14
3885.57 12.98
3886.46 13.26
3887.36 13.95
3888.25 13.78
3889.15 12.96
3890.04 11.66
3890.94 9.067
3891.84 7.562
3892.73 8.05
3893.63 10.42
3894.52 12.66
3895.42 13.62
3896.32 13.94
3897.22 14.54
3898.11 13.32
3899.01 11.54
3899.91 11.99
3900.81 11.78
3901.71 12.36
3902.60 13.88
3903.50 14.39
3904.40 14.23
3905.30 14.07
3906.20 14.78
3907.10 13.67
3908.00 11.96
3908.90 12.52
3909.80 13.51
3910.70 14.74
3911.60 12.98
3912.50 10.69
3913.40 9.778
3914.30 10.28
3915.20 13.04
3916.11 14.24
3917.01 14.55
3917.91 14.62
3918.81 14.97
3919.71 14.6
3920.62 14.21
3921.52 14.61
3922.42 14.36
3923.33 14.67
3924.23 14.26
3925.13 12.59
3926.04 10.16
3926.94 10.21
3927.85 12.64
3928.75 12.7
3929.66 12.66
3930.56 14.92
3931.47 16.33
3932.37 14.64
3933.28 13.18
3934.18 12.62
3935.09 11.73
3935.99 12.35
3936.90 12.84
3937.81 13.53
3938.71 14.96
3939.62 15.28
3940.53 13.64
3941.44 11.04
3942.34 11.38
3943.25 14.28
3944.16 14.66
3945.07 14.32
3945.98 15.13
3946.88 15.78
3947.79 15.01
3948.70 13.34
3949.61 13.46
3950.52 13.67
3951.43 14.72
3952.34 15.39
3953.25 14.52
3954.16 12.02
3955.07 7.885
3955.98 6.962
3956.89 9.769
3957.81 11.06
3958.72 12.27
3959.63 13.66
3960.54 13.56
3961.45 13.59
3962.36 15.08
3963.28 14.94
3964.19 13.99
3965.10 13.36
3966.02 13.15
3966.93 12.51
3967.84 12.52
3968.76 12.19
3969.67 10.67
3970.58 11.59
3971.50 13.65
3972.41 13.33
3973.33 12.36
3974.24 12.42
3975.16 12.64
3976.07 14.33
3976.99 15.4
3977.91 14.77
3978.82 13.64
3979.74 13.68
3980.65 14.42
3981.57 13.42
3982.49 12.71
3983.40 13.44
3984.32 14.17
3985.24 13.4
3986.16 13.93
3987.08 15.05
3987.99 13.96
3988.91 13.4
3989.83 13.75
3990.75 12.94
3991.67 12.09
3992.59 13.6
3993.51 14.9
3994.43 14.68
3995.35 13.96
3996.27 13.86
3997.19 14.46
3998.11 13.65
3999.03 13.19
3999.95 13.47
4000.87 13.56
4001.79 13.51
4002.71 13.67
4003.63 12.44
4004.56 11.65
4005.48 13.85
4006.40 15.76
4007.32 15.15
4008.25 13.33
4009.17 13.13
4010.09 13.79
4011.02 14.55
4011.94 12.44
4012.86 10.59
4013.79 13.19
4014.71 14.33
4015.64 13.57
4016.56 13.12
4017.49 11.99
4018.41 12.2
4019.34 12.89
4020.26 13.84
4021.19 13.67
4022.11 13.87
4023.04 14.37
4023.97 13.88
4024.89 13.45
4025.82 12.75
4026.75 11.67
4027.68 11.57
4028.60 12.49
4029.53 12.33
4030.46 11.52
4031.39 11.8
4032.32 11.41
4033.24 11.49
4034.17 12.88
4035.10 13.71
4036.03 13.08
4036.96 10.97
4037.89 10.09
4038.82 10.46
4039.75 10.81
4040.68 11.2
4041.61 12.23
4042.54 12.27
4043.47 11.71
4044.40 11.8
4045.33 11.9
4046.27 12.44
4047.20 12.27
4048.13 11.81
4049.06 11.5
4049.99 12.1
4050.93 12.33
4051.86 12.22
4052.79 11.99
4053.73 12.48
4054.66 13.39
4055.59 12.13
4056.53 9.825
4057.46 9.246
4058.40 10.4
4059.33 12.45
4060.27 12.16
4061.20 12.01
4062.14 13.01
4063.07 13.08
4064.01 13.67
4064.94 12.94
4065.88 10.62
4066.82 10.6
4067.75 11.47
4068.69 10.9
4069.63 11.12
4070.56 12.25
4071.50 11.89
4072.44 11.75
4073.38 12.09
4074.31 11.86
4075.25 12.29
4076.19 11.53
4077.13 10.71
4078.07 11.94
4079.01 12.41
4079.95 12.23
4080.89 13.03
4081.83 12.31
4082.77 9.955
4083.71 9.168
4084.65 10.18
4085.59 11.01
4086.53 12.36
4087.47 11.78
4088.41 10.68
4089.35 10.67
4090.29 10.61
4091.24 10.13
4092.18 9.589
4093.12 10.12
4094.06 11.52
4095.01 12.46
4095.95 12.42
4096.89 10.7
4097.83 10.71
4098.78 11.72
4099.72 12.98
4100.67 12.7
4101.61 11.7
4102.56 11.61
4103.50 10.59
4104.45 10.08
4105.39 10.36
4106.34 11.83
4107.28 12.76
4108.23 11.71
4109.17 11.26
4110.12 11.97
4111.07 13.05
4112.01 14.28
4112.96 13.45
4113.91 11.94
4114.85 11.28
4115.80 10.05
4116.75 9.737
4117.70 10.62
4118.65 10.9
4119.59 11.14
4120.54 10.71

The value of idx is -2.5 angstroms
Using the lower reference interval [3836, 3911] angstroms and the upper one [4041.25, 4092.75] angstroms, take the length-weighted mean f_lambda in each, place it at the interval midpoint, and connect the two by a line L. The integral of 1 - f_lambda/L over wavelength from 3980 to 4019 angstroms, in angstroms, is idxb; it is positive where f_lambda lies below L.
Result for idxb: -4.2 angstroms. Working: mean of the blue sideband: 13.3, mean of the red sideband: 11.6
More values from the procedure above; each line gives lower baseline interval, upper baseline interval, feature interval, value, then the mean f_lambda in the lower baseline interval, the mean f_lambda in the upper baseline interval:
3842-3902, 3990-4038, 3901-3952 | -1.5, 13.1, 13.1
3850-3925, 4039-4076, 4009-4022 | -1.0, 13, 11.8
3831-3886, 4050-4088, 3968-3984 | -0.8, 13.6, 11.7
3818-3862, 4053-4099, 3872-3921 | 3.2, 14.4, 11.5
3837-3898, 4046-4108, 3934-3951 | -1.3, 13.3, 11.6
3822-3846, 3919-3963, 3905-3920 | 0.5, 14.8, 13.3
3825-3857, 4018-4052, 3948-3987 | 0.0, 14.6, 12.2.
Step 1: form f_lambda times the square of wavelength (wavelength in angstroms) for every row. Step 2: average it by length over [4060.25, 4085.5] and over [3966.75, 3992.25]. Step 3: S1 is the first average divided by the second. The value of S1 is 0.9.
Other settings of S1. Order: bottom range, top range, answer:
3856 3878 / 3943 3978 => 1.07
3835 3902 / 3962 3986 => 1.07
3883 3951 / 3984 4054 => 1.03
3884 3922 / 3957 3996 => 1.08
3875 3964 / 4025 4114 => 0.97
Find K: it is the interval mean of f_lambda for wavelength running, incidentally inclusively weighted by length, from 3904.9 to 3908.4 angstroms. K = 13.6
